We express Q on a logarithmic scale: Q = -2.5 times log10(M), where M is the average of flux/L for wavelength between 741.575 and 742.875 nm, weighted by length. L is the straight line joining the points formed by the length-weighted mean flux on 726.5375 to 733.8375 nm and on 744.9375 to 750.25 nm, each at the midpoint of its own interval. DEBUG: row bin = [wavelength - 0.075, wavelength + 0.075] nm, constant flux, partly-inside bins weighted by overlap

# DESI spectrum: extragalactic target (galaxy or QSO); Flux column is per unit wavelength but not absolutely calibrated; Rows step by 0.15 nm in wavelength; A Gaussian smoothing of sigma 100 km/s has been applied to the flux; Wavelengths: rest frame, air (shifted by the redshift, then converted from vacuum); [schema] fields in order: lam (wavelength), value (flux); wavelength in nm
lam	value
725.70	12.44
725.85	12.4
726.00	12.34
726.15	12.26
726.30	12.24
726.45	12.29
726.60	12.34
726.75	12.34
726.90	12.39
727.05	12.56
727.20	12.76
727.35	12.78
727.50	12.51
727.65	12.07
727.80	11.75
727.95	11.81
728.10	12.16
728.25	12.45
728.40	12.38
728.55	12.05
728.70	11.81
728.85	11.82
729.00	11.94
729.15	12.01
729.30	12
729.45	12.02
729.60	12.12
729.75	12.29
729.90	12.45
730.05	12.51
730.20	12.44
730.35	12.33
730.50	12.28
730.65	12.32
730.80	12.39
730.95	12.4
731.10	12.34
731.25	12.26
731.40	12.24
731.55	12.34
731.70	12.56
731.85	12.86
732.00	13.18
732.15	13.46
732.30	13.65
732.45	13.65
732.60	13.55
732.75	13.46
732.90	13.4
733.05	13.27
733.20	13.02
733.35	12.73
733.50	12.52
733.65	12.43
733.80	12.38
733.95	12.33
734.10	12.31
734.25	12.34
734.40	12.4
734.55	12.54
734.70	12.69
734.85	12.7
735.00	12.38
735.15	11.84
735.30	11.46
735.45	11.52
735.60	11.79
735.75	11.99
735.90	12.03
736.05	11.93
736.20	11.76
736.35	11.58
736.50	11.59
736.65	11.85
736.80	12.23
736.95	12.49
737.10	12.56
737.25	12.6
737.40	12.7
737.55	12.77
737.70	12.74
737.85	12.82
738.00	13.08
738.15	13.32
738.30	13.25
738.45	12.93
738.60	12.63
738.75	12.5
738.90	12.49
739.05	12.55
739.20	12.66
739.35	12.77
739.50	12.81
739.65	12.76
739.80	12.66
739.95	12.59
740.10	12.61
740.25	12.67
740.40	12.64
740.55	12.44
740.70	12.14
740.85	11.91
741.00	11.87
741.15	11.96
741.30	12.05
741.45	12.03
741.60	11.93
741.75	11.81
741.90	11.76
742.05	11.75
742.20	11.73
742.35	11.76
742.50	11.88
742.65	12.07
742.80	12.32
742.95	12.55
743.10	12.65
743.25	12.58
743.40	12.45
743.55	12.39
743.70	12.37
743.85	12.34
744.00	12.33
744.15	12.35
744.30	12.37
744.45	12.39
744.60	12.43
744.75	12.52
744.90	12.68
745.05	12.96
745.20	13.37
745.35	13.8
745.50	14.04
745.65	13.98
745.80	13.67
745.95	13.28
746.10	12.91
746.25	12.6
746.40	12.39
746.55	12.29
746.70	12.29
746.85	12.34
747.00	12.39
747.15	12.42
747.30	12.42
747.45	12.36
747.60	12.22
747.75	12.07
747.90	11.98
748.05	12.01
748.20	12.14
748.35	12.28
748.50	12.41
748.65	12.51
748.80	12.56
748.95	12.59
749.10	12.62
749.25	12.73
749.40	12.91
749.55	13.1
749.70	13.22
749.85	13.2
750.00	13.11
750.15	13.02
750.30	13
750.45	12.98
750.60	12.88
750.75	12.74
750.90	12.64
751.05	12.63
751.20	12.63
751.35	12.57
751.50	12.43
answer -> 0.07 mag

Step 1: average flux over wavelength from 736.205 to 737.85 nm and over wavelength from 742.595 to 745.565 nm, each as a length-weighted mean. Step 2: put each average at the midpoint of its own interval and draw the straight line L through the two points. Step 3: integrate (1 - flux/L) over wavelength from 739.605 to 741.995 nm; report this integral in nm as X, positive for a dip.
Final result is 0.05 nm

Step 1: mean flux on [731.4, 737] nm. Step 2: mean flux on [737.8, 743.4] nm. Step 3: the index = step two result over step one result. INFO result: 1.0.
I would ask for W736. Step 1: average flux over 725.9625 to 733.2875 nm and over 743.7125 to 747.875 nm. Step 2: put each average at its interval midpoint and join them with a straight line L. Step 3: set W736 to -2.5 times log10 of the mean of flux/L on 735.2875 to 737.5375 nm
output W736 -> 0.05 mag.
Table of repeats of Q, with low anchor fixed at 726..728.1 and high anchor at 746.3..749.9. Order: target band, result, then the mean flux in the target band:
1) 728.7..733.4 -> -0.023 mag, 12.6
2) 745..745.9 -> -0.099 mag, 13.6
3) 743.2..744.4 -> 0.004 mag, 12.4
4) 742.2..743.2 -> 0.022 mag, 12.2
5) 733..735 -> -0.018 mag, 12.6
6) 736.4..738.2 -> -0.013 mag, 12.5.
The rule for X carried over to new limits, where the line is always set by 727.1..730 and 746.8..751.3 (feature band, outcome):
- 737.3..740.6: -0.09 nm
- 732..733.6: -0.13 nm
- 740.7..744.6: 0.10 nm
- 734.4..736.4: 0.05 nm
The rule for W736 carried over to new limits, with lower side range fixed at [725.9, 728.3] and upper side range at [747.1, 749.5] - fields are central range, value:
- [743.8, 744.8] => 0.00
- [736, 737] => 0.04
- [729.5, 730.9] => 0.00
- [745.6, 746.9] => -0.04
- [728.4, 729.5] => 0.03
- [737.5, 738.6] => -0.05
